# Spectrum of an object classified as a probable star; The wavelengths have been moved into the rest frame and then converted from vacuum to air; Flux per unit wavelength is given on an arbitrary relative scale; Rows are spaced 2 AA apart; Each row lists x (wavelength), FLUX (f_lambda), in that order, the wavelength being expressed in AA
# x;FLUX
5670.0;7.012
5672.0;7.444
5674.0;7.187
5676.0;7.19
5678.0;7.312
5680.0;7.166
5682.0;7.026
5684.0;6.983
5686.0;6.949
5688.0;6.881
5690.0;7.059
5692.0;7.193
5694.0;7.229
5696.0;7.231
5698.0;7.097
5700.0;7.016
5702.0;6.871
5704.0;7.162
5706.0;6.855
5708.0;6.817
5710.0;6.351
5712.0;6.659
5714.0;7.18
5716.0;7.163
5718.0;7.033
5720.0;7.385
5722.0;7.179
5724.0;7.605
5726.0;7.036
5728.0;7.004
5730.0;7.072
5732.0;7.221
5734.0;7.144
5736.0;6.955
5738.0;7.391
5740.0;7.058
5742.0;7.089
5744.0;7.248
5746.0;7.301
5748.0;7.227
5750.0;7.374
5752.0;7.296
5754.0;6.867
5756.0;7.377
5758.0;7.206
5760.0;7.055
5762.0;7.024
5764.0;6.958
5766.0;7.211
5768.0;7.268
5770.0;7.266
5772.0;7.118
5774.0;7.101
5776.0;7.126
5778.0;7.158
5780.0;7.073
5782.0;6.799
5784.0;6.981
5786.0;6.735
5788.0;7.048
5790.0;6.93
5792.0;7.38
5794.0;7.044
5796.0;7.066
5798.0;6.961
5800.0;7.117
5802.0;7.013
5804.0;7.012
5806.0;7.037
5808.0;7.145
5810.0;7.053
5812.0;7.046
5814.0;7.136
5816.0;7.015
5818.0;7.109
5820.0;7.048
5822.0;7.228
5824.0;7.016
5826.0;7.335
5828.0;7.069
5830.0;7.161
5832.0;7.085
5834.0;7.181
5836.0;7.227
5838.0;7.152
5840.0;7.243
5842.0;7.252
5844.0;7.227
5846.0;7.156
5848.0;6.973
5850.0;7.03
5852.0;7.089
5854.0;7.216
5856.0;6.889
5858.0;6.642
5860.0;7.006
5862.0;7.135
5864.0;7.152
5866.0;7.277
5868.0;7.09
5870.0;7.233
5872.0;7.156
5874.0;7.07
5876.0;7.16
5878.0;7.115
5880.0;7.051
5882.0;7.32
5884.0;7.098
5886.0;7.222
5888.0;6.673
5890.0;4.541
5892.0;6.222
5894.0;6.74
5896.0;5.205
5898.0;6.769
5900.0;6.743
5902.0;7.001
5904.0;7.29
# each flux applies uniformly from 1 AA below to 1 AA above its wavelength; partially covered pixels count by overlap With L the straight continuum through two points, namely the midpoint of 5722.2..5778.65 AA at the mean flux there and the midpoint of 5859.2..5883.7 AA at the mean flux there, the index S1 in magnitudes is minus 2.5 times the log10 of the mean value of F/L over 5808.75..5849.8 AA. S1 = 0.00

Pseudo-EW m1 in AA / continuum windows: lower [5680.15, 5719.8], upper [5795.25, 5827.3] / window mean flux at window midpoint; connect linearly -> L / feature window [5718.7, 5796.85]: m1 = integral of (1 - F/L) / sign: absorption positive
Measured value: -1.1 AA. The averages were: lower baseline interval 7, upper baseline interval 7.08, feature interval 7.14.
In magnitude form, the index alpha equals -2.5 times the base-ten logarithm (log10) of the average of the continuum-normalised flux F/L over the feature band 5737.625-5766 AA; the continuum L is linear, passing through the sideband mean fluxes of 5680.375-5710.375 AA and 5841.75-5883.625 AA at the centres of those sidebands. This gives -0.021 mag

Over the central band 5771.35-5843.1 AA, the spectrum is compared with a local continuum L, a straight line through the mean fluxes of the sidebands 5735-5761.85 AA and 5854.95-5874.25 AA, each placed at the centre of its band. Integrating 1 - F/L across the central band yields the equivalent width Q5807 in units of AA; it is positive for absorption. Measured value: 0.3 AA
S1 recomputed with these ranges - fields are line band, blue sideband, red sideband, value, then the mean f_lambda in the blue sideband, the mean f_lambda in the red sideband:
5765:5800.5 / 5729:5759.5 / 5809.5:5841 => 0.013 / 7.19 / 7.13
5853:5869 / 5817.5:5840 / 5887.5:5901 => -0.066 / 7.15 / 6.11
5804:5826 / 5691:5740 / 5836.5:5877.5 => 0.001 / 7.08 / 7.11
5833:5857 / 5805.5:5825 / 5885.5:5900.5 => -0.060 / 7.08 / 6.22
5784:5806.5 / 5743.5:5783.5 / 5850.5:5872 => 0.015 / 7.15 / 7.08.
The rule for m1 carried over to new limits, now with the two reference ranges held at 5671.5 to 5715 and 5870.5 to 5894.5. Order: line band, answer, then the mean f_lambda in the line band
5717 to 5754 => -1.1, 7.19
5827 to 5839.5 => -0.5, 7.15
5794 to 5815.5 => -0.5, 7.06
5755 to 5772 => -0.5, 7.17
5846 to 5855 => -0.3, 7.09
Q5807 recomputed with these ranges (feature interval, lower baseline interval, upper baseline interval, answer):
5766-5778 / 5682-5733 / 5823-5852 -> -0.1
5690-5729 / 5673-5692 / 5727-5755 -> 0.4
